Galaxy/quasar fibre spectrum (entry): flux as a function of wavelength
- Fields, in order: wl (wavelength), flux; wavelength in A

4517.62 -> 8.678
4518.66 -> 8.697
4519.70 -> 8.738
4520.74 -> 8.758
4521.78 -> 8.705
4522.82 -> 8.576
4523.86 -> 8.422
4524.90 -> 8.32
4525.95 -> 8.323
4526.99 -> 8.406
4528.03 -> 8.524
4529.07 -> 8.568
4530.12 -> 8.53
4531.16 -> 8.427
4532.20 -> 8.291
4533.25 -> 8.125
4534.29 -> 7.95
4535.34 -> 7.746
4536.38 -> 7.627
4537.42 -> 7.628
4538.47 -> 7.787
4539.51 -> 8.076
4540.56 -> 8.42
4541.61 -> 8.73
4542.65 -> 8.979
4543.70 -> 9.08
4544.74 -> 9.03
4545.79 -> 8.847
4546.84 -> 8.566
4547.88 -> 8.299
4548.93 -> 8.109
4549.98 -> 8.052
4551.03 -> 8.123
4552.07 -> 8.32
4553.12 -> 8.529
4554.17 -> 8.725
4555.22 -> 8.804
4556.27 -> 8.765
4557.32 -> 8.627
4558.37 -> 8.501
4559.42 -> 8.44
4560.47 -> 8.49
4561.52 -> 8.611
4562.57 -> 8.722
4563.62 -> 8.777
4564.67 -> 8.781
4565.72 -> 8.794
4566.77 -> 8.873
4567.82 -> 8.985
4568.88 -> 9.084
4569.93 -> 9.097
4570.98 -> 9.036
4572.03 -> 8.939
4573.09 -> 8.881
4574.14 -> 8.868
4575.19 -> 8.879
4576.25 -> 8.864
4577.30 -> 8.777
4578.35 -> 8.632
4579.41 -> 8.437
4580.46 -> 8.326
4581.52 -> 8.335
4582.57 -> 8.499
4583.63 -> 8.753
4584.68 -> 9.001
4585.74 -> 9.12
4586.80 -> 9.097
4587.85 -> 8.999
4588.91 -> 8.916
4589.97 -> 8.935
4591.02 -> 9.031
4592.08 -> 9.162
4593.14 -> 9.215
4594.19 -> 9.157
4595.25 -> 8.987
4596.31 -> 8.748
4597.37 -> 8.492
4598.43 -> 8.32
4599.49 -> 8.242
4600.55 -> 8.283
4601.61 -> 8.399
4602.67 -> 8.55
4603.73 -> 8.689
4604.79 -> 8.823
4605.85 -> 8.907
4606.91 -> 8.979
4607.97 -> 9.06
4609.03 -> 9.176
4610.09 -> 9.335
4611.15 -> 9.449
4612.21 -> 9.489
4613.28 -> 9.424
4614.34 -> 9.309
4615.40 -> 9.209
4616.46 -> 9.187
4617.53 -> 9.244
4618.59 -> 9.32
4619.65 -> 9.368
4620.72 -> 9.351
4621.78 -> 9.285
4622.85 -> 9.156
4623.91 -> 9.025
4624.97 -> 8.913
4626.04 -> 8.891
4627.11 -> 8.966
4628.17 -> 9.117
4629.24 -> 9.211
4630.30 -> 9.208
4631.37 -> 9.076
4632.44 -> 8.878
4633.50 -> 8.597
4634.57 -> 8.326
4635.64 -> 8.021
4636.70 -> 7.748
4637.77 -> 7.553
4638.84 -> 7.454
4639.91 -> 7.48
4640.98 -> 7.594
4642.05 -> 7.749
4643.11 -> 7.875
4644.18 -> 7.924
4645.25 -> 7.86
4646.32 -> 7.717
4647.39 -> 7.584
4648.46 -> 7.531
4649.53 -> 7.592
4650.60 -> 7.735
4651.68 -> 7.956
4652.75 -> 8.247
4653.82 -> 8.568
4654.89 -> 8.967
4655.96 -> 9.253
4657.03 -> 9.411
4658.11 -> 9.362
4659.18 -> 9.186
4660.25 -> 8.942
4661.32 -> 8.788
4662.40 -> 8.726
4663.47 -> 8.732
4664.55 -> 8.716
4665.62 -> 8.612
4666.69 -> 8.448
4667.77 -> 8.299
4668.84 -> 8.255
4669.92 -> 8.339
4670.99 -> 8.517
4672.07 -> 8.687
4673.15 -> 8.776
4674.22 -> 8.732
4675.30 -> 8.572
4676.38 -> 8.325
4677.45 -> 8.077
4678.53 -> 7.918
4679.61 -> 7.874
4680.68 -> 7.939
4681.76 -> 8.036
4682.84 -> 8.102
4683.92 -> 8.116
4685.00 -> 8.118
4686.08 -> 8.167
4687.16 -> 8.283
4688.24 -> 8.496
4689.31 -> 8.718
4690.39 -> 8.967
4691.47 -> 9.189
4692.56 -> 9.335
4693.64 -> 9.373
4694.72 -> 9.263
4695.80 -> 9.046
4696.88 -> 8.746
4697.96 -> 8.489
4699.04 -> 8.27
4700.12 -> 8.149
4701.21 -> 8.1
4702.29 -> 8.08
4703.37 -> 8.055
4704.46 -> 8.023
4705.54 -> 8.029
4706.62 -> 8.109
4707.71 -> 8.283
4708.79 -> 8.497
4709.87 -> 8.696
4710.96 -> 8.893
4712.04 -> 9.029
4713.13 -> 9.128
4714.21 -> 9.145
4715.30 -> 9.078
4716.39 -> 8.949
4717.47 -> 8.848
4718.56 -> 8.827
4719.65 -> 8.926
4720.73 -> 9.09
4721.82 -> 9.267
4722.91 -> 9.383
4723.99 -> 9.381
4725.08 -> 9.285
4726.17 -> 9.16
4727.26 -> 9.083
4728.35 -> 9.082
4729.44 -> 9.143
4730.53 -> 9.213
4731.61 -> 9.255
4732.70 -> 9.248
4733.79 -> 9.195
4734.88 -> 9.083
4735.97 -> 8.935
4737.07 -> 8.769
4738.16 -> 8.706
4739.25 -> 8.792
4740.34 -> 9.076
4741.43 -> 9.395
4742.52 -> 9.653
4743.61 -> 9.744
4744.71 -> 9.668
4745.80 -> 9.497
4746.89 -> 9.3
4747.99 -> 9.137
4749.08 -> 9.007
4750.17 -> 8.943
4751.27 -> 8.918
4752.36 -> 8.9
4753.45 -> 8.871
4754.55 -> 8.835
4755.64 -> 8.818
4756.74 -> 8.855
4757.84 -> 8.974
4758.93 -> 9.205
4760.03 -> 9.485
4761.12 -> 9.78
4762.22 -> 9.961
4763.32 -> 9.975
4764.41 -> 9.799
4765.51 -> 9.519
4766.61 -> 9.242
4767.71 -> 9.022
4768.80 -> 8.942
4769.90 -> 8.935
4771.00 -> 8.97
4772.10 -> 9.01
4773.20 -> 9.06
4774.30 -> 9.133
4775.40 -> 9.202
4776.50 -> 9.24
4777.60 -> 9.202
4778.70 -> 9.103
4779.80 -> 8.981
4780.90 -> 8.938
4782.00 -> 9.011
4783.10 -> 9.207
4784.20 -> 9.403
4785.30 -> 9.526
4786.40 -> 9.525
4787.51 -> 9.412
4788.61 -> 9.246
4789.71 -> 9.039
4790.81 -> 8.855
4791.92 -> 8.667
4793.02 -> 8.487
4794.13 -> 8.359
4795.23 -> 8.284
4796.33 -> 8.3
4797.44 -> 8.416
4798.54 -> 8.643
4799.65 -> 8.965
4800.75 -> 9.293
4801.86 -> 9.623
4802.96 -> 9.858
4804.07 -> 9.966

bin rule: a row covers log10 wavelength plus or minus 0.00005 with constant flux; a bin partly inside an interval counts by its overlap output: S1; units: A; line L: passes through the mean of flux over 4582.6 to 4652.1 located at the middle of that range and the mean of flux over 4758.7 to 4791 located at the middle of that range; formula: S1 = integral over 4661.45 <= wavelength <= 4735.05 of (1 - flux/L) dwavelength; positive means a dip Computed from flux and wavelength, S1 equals 2.5 A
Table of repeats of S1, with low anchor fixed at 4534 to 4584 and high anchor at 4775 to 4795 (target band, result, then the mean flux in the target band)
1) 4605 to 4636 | -1.37 A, 9.09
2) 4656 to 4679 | 0.40 A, 8.65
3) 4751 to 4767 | -0.49 A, 9.28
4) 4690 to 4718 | 0.65 A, 8.68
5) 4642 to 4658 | 1.08 A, 8.18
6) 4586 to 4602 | -0.30 A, 8.81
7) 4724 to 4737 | -0.29 A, 9.14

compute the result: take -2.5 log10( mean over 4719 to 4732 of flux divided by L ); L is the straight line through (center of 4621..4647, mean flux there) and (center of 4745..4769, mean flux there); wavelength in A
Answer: -0.02 mag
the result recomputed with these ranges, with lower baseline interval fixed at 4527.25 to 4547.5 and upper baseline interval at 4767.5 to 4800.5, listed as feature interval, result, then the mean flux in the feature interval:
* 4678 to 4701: 0.031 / 8.5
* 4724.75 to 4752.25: -0.037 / 9.17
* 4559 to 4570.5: -0.045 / 8.79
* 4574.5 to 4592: -0.040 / 8.8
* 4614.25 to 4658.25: 0.010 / 8.53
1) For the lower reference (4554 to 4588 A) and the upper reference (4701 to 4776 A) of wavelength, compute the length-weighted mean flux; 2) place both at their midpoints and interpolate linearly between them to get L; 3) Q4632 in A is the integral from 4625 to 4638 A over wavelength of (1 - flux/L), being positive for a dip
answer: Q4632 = 0.29 A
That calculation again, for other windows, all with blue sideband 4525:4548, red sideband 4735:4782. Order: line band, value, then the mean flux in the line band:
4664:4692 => 1.53 A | 8.4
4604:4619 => -0.98 A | 9.2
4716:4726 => -0.08 A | 9.11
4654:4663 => -0.25 A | 9.06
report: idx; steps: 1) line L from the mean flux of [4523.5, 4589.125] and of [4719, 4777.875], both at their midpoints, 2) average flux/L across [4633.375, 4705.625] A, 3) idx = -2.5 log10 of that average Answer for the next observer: 0.07 mag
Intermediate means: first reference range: 8.57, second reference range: 9.19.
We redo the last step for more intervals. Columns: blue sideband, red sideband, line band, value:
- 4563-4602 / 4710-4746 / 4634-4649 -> 0.16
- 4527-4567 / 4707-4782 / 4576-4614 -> -0.03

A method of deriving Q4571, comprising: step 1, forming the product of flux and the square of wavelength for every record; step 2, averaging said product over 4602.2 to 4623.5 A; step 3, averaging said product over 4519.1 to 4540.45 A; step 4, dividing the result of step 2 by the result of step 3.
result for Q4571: 1.15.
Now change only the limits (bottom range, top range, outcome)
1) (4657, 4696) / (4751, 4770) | 1.11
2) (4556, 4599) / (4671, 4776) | 1.08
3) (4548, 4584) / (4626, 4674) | 1.01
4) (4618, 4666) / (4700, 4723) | 1.05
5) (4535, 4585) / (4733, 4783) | 1.16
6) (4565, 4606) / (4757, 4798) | 1.13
